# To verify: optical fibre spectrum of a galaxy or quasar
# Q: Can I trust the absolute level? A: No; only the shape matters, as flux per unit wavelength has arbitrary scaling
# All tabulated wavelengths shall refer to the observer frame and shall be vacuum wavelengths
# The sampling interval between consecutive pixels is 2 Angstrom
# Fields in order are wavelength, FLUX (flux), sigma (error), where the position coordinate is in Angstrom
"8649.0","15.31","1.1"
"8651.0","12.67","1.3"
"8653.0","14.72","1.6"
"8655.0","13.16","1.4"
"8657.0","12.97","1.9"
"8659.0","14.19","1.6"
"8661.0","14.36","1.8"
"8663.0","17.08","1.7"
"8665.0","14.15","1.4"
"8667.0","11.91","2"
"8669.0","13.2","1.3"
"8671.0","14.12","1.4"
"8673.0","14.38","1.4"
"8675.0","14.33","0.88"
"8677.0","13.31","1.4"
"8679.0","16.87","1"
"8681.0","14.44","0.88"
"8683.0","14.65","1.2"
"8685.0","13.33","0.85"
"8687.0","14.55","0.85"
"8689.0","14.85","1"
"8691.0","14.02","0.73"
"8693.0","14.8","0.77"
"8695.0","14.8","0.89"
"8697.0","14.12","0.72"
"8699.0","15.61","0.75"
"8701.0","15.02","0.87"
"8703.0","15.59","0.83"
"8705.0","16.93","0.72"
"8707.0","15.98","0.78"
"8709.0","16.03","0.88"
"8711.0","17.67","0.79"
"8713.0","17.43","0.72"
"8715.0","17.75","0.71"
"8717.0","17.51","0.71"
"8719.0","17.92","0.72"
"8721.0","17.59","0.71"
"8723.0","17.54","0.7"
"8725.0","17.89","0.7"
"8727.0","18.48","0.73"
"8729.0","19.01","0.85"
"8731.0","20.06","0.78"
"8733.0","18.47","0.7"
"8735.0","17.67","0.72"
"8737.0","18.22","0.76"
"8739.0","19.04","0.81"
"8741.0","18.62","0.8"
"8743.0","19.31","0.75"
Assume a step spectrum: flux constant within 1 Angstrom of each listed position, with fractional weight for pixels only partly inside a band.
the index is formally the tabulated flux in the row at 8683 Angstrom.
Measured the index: 14.65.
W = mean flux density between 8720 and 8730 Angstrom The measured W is 18.1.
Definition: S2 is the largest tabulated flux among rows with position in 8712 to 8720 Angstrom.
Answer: 17.92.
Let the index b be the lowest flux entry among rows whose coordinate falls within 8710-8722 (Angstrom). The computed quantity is 17.43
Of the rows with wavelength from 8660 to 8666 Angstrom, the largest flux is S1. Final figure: 17.08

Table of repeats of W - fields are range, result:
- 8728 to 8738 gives 18.7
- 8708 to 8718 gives 17.3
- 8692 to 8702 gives 14.9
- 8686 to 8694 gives 14.6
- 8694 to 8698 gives 14.5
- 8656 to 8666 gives 14.6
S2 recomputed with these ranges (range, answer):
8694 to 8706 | 16.93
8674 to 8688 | 16.87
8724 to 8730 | 19.01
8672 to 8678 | 14.38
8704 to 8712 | 17.67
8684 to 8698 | 14.85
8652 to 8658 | 14.72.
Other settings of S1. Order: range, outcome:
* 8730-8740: 20.06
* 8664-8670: 14.15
